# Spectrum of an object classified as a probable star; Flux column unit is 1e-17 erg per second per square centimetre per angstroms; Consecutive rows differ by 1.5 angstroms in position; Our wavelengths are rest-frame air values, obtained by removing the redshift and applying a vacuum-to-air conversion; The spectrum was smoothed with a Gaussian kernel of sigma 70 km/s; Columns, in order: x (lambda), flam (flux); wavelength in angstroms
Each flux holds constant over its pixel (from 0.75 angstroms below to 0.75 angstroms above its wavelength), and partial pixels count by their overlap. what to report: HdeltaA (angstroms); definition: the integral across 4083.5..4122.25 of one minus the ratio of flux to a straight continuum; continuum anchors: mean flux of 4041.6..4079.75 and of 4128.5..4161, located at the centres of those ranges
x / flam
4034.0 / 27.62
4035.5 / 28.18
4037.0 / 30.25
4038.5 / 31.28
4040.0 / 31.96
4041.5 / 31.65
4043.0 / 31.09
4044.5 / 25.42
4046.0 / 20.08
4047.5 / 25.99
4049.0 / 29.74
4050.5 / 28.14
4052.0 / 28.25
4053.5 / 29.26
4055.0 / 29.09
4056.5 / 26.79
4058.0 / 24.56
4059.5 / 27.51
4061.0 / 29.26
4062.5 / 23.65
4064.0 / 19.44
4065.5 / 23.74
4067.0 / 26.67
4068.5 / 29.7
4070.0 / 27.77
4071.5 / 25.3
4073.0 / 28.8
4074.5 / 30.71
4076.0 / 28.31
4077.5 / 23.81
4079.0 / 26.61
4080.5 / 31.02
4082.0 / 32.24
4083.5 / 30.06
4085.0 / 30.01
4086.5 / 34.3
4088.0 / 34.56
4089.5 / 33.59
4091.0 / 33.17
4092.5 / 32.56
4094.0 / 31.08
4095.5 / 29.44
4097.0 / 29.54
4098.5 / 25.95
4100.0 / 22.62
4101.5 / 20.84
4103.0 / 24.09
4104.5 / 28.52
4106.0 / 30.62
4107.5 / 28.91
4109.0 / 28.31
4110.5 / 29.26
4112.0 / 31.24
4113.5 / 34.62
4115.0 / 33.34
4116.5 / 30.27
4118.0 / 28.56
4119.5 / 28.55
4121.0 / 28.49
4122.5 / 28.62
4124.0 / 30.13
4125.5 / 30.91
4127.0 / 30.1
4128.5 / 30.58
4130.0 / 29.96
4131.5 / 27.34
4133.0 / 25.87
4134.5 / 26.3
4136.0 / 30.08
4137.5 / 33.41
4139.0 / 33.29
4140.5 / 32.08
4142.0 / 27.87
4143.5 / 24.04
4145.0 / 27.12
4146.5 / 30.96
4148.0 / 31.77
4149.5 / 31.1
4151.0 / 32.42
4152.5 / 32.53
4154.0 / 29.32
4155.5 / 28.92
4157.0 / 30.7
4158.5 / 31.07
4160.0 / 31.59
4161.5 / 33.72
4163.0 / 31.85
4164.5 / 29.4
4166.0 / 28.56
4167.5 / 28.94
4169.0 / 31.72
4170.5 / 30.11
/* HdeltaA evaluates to -1.8 angstroms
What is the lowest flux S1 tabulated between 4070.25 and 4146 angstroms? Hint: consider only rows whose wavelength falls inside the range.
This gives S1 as 20.84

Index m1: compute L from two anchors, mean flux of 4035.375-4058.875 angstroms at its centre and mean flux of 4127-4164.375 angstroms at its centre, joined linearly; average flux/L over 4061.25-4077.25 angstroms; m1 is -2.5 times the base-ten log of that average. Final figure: 0.089 mag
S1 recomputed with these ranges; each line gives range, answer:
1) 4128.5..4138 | 25.87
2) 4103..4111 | 24.09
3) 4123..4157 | 24.04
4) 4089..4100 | 22.62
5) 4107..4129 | 28.31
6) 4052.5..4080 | 19.44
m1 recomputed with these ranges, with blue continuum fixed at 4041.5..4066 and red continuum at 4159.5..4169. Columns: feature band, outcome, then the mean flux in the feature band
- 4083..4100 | -0.109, 30.9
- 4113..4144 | -0.013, 29.7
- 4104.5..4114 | -0.058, 30.2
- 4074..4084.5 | -0.055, 28.9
